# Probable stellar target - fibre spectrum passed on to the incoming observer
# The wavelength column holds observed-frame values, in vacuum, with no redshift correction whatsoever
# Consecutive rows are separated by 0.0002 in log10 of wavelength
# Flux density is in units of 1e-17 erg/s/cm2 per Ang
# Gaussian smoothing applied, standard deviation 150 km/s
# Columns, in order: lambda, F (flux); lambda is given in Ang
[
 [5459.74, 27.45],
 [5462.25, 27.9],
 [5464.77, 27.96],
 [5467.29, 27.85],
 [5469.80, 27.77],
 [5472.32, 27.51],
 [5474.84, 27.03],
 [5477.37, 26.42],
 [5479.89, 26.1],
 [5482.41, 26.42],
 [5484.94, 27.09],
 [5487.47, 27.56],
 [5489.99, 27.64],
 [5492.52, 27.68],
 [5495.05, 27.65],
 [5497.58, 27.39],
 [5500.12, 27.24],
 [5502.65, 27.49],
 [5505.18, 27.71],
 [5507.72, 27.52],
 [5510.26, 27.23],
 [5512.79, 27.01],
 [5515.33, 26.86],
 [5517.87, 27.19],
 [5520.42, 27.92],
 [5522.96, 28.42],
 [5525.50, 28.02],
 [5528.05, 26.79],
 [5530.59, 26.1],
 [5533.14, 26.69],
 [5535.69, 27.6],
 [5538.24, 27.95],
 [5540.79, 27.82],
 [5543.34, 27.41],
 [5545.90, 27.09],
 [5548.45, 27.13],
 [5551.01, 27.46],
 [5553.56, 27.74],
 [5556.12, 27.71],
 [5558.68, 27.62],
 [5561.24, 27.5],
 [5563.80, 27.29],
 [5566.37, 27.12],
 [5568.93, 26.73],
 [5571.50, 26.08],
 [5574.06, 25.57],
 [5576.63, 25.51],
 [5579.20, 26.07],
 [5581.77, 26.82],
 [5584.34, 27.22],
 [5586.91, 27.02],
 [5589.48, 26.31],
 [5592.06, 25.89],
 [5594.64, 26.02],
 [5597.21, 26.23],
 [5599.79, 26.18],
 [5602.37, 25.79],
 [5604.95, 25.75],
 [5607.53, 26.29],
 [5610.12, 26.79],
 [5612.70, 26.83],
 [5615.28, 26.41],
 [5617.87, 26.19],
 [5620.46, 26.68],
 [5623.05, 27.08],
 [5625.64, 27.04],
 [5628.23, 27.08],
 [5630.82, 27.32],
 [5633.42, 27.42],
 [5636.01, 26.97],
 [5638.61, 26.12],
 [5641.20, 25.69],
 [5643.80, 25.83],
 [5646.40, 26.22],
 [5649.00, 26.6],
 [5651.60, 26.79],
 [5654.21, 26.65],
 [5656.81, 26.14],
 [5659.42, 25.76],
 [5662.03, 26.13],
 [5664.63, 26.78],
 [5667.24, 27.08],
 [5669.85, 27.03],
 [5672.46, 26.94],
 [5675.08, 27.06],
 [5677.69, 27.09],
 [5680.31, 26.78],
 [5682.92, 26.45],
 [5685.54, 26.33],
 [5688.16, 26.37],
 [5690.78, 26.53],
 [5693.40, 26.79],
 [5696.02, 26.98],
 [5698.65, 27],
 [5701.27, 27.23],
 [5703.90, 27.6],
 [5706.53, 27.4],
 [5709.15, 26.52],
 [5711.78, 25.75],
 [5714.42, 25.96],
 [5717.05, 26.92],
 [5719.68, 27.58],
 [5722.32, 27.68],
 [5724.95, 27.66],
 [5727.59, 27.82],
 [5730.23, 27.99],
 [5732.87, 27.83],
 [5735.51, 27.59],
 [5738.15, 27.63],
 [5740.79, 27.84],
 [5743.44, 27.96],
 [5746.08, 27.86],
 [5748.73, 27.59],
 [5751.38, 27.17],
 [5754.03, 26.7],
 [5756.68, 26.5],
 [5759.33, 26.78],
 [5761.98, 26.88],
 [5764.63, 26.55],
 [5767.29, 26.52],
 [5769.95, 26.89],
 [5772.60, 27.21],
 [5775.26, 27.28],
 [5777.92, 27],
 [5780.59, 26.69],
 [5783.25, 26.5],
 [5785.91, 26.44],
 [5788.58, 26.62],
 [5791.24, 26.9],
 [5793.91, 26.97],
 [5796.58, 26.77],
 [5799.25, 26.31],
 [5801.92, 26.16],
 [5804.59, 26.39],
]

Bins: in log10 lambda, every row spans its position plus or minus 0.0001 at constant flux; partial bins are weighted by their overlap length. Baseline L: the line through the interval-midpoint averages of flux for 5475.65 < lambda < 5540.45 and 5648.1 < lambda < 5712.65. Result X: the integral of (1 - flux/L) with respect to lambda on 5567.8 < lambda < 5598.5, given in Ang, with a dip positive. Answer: 0.8 Ang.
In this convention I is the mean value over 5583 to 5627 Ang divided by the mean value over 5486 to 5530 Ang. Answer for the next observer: 1.0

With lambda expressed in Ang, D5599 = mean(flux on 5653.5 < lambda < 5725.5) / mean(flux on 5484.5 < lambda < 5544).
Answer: 1.0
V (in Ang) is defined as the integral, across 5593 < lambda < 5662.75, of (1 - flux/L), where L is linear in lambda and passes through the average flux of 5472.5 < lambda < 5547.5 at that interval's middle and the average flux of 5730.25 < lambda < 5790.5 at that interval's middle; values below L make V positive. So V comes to 1.9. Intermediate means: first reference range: 27.3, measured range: 26.4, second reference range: 27.1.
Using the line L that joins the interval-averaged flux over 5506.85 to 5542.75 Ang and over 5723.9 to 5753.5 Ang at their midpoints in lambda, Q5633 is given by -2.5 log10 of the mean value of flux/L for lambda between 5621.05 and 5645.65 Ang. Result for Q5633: 0.03 mag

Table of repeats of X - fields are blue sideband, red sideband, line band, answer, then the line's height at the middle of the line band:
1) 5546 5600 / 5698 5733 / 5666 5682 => 0.0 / 27.1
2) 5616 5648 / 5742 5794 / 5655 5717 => 0.2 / 26.8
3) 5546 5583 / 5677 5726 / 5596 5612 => 0.4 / 26.9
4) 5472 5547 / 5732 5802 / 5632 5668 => 0.9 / 27.1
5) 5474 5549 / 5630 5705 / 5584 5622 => 0.8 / 26.9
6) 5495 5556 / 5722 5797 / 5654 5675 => 0.5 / 27.3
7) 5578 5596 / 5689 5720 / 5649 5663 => 0.2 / 26.7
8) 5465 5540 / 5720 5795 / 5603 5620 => 0.6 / 27.3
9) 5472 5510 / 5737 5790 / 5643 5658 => 0.4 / 27.1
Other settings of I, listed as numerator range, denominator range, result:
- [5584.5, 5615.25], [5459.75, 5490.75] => 0.97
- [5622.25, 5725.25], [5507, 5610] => 0.99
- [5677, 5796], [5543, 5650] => 1.01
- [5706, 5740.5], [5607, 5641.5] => 1.02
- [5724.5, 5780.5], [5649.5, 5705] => 1.02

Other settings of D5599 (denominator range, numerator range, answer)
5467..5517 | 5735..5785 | 0.99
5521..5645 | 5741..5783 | 1.01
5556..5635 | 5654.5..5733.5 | 1.01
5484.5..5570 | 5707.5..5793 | 0.99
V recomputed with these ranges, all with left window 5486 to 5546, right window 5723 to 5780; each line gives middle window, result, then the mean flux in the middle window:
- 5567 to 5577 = 0.47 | 26.1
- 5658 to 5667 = 0.33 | 26.3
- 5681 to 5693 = 0.38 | 26.5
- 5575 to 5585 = 0.39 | 26.3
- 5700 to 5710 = 0.04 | 27.2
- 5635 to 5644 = 0.39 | 26.2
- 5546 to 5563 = -0.06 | 27.5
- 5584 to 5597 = 0.46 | 26.4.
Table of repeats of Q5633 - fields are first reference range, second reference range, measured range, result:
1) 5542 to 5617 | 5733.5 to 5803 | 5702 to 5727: -0.01 mag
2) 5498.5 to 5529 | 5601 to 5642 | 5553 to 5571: -0.01 mag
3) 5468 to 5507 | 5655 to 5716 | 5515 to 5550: -0.01 mag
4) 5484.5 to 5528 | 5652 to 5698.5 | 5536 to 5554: -0.01 mag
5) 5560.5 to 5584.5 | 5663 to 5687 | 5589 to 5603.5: 0.02 mag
